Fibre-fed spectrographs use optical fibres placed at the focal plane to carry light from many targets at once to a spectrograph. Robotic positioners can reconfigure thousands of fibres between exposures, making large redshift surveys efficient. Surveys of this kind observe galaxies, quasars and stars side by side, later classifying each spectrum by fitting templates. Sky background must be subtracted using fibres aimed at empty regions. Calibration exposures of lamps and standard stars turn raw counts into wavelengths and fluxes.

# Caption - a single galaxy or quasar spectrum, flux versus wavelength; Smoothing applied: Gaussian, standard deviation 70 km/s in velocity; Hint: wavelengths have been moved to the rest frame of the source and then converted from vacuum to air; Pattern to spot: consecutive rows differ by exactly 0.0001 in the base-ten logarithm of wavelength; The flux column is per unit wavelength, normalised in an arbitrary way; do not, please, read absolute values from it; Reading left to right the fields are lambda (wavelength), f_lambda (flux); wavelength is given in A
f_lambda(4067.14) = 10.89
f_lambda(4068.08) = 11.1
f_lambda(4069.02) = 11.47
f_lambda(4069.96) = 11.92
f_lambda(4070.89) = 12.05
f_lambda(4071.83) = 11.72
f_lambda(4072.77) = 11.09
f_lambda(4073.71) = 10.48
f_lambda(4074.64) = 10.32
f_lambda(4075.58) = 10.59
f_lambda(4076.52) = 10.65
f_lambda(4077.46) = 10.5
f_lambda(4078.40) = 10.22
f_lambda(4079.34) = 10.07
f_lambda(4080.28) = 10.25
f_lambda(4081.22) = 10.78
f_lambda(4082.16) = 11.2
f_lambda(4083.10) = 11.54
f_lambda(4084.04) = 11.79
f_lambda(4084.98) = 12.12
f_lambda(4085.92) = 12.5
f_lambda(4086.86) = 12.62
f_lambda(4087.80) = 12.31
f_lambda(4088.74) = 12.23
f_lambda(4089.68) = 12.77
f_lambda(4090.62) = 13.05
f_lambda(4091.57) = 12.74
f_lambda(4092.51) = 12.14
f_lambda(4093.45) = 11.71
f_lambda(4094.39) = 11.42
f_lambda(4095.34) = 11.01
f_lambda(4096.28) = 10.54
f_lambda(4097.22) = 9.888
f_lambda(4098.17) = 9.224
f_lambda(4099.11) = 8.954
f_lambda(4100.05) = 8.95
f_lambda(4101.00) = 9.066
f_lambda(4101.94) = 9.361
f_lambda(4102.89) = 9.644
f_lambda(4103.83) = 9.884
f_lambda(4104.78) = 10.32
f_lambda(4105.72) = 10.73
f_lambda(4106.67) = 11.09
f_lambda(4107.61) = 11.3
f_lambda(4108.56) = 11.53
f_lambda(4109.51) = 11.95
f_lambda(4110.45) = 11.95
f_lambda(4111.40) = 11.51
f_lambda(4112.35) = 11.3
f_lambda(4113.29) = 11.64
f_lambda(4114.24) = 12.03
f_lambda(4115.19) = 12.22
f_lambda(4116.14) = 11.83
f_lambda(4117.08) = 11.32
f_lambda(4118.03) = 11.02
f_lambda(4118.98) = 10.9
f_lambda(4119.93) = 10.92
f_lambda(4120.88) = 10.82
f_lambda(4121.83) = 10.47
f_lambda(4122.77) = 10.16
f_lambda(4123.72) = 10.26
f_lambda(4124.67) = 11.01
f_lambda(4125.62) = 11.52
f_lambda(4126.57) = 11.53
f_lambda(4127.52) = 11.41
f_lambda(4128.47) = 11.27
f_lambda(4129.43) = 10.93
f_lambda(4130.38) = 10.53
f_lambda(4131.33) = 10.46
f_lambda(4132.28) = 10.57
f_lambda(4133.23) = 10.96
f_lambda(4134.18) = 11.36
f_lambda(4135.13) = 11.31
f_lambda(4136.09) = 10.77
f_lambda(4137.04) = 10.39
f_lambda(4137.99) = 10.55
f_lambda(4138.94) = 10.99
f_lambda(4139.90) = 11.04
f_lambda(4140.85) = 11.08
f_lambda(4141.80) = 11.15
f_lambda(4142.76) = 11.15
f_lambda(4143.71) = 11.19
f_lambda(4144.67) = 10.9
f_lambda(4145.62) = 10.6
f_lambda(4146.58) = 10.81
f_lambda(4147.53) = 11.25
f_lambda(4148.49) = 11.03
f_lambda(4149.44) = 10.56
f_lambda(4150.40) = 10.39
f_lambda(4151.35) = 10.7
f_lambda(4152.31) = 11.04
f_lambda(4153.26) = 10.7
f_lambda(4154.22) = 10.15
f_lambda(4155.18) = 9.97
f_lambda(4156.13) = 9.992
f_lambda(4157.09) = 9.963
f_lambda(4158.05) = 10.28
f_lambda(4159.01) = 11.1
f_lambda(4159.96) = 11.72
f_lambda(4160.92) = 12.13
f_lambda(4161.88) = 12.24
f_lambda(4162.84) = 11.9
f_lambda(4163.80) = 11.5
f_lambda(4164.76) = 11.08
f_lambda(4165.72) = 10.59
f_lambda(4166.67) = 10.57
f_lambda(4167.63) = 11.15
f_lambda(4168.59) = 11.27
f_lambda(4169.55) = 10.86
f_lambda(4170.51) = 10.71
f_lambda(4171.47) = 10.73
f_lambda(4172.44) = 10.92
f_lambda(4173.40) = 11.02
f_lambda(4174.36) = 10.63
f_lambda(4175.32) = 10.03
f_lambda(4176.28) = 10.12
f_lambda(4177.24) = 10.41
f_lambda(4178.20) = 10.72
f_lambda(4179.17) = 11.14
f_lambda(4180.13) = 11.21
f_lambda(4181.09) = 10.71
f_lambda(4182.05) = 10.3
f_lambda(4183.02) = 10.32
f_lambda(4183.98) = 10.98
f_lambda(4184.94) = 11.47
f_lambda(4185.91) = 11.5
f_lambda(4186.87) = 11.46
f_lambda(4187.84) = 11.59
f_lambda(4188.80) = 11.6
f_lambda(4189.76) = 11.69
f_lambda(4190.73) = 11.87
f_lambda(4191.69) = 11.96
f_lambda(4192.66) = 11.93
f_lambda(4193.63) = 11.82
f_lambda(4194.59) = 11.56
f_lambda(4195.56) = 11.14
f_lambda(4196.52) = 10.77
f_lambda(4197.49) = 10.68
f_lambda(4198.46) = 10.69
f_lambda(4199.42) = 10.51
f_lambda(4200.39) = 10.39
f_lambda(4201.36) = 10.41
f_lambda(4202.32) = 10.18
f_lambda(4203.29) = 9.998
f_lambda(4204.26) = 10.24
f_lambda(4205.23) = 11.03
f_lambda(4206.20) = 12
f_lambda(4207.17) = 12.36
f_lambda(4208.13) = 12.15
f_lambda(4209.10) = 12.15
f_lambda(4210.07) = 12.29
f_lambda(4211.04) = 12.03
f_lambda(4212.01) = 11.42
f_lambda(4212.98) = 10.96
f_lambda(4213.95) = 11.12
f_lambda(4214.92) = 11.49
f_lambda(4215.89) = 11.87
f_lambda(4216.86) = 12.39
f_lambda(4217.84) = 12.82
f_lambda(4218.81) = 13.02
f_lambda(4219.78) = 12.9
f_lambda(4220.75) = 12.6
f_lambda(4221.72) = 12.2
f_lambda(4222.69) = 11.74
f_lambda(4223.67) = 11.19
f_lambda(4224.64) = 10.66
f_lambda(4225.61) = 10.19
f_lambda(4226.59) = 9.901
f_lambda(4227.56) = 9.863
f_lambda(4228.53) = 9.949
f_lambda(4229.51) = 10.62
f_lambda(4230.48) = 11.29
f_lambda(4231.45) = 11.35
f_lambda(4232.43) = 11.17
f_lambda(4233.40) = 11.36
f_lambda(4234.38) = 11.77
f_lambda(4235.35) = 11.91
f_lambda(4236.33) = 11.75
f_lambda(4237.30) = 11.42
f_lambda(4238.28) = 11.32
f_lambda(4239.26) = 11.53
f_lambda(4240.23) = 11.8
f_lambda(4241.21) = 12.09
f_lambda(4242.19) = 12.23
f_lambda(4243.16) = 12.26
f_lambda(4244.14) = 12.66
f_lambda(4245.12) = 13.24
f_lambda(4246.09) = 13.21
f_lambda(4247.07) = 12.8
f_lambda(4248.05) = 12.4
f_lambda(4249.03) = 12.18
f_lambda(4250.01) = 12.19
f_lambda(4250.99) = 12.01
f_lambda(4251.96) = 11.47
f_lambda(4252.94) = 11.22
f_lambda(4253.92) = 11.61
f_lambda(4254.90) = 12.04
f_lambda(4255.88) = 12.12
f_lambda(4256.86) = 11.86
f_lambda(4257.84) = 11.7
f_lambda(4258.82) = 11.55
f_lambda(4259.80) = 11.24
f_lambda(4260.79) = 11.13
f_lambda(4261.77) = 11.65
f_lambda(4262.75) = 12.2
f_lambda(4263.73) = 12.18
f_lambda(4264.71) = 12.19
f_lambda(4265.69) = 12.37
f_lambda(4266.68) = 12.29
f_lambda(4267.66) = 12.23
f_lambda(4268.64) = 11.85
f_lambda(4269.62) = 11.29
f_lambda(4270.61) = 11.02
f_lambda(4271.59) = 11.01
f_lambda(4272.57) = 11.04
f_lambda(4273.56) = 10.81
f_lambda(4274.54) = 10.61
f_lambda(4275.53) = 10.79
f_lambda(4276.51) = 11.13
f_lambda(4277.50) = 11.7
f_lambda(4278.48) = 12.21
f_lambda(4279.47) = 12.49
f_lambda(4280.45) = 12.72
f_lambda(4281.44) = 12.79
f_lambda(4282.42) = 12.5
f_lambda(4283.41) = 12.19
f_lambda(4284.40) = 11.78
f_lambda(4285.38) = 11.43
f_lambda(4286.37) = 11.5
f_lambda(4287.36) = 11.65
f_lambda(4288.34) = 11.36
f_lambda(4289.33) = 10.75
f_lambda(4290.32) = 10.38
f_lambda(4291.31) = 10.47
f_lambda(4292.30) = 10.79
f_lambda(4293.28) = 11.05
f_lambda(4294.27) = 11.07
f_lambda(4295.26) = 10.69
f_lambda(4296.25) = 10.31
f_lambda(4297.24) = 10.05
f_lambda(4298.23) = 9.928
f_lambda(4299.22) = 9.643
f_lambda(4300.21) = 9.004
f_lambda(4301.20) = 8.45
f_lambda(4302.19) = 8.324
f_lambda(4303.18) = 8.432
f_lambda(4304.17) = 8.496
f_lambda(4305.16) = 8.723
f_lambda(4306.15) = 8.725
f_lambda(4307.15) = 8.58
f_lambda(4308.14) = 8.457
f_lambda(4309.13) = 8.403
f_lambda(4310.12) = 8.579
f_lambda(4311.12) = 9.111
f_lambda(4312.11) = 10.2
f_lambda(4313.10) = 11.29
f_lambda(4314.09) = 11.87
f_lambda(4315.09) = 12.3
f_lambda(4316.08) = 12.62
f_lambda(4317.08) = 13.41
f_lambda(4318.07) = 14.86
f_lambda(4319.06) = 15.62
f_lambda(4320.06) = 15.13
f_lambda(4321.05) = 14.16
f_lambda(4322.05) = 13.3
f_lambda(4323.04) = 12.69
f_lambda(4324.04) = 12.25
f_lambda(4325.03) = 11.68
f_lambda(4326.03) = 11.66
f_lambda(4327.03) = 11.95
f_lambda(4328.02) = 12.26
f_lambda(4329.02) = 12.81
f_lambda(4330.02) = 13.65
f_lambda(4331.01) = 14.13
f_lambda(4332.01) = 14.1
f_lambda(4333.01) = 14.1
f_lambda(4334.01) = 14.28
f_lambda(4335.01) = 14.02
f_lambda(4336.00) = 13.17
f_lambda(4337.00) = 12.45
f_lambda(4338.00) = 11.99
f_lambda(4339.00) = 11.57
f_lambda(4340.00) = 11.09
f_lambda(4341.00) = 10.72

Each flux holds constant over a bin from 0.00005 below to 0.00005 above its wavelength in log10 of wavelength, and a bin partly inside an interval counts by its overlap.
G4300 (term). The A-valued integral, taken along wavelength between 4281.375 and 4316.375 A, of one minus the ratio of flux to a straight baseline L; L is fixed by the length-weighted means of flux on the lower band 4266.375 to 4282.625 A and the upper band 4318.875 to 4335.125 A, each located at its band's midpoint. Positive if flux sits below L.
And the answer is 6.0 A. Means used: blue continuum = 11.7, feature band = 10.3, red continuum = 13.3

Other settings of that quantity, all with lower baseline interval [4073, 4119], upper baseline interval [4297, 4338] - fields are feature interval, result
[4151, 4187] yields 1.2 A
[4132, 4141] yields 0.2 A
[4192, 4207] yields 0.5 A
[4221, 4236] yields 0.4 A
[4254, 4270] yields -0.6 A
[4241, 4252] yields -1.0 A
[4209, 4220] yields -0.7 A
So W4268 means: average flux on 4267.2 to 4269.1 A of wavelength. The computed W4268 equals 12.1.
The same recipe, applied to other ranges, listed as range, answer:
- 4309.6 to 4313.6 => 9.8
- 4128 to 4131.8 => 10.8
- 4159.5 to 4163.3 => 12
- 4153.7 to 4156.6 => 10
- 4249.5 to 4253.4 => 11.7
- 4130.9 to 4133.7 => 10.7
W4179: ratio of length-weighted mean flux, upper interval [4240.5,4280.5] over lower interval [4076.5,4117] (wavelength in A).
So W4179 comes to 1.07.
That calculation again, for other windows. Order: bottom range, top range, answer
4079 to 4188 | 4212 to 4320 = 1.03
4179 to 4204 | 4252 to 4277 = 1.04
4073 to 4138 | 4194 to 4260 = 1.05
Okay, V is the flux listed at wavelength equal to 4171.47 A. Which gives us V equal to 10.73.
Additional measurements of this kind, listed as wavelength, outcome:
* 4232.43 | 11.17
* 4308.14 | 8.457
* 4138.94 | 10.99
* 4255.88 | 12.12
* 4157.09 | 9.963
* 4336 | 13.17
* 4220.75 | 12.6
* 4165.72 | 10.59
